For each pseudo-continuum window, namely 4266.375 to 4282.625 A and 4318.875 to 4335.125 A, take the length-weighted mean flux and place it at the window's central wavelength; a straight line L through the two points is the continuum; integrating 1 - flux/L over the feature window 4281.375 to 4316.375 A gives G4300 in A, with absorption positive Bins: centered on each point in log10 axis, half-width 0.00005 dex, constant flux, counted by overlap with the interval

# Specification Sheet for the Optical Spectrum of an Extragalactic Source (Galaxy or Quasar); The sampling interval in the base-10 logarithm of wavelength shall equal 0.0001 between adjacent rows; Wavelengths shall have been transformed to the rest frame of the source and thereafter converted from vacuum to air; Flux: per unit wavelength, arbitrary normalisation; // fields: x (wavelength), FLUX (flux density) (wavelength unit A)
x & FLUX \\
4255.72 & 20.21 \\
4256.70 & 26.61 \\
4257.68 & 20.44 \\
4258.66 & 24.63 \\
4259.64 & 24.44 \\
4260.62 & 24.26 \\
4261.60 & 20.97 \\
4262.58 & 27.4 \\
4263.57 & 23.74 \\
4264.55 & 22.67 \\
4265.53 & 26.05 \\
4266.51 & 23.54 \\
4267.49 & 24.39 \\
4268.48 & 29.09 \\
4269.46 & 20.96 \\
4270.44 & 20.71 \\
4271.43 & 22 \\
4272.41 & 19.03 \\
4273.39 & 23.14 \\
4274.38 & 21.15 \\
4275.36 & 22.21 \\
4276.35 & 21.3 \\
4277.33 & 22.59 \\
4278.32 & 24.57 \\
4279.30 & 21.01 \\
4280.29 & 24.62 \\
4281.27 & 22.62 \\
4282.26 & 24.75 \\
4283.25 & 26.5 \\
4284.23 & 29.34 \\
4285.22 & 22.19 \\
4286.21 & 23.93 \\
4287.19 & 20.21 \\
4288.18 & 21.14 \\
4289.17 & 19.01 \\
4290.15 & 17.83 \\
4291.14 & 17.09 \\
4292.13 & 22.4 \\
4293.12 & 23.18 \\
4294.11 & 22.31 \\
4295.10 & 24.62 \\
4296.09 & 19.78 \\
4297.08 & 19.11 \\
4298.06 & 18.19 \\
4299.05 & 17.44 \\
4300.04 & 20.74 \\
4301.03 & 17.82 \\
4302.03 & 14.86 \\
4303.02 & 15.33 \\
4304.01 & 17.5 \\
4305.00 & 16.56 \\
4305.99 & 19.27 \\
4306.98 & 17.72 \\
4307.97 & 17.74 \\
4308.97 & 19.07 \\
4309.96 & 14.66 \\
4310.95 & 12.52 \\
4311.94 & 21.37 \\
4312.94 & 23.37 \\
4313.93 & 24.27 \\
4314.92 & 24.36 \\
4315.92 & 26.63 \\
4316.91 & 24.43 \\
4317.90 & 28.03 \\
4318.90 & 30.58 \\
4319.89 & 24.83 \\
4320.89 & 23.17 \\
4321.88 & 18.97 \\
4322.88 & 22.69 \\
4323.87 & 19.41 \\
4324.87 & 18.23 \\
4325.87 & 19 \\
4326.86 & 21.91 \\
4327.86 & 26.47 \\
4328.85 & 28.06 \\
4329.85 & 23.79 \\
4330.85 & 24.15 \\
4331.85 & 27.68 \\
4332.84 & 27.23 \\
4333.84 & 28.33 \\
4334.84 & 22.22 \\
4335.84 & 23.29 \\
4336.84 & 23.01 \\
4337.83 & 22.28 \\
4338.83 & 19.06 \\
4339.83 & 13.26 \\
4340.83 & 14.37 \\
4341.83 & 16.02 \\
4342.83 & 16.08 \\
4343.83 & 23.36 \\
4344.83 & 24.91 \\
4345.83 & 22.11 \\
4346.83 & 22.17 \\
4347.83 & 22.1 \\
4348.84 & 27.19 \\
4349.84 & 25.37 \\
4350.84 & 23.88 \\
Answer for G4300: 4.27 A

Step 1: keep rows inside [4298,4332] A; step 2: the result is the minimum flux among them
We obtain 12.52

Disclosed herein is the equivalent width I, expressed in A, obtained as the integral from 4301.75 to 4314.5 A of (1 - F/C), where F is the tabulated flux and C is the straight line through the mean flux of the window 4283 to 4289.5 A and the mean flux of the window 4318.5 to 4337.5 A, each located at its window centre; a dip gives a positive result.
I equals 2.9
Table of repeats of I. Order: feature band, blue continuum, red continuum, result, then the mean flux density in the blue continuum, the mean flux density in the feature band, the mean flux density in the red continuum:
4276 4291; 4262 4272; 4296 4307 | -1.1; 24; 22.7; 17.8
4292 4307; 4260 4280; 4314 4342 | 2.5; 23.1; 19.1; 23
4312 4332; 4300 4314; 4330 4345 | -4.2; 17.9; 23.9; 21.7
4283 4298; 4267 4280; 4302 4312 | -1.6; 22.5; 21.7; 16.9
